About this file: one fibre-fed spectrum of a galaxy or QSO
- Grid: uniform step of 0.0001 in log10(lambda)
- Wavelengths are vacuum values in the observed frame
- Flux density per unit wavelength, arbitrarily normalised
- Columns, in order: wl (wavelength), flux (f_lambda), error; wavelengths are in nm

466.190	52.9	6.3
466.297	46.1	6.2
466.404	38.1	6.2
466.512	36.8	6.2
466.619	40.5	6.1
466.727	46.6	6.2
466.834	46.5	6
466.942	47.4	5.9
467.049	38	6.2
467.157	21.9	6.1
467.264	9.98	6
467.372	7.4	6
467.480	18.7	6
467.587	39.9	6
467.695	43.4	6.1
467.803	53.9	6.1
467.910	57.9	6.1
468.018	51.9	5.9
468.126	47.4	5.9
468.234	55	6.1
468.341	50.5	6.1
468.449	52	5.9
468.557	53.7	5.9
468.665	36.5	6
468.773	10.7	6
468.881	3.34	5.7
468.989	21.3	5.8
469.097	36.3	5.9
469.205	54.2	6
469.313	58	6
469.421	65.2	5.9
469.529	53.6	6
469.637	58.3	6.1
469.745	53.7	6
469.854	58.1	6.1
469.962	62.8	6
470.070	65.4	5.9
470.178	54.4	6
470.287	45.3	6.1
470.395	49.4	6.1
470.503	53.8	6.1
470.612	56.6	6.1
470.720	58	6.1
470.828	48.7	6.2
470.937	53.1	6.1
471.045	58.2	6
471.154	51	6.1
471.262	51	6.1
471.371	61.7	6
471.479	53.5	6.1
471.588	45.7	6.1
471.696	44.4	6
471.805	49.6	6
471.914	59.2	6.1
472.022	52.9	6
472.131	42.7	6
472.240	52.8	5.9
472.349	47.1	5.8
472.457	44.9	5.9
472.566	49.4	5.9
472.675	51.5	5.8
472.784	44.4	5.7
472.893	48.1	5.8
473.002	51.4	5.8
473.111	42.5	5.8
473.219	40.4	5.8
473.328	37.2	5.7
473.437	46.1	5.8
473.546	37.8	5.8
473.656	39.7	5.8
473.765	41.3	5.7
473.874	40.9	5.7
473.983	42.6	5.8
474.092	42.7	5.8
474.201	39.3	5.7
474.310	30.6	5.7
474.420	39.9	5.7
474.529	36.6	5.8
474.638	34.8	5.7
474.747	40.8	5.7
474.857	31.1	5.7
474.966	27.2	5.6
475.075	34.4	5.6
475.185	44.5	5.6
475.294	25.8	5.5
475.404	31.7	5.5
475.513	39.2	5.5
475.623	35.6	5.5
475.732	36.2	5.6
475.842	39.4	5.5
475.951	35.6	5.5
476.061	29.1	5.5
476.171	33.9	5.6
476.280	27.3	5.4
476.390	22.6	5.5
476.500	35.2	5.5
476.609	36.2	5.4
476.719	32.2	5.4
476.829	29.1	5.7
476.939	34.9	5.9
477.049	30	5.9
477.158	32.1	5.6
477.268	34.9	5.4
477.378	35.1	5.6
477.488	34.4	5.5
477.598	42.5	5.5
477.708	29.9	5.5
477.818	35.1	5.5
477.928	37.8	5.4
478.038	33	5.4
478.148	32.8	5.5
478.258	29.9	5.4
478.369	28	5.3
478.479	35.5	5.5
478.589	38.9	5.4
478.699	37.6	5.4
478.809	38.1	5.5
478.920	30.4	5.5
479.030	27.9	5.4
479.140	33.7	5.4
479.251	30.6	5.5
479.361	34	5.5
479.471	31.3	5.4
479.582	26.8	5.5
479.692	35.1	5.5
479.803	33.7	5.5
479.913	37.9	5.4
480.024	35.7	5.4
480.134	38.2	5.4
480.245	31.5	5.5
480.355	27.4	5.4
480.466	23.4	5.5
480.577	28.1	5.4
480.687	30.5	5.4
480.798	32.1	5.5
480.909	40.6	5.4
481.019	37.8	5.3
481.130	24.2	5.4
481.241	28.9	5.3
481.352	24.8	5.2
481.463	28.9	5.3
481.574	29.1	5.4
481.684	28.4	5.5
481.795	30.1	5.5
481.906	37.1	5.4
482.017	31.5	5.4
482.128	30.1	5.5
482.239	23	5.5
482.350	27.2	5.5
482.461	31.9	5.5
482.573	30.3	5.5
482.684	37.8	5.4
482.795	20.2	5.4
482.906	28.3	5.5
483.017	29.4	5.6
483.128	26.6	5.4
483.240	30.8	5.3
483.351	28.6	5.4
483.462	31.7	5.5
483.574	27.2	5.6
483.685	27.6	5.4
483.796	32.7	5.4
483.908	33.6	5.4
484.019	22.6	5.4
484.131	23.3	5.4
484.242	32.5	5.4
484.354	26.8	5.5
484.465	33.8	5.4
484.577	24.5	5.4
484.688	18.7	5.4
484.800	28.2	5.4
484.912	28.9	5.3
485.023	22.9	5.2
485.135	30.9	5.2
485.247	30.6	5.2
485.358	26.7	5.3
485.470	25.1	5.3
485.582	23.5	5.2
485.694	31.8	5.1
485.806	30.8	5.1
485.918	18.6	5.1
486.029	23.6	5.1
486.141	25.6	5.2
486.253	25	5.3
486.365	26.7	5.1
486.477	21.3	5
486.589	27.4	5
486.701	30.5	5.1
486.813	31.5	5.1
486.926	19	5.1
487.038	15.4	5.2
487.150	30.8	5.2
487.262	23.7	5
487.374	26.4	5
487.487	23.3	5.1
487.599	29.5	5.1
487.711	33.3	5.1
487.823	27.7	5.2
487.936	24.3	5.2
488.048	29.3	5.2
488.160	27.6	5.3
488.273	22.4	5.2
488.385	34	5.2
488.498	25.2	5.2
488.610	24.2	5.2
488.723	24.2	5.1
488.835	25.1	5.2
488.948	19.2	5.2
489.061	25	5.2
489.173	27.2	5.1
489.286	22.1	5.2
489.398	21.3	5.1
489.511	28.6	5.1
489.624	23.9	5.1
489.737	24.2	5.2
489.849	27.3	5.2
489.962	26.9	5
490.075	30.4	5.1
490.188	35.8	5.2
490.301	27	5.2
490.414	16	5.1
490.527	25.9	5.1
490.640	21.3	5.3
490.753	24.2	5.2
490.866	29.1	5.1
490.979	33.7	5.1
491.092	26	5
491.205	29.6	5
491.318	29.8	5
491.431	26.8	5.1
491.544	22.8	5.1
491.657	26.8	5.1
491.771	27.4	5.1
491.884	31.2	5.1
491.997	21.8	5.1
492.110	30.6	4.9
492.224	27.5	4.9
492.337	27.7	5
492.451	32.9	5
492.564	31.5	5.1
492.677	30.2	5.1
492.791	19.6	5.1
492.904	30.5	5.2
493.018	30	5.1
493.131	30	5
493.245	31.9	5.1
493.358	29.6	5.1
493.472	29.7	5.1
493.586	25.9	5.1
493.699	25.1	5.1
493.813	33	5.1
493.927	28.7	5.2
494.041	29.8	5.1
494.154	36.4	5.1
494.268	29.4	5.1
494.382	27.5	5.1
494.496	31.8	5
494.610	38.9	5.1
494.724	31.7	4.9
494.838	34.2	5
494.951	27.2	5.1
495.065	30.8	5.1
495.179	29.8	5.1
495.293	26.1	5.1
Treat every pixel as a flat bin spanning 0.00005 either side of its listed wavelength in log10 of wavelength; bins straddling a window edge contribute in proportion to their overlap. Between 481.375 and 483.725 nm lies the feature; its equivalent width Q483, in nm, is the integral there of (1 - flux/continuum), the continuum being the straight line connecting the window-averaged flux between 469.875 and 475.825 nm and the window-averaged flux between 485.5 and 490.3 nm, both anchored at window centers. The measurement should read 0.26 nm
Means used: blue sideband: 45.3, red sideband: 26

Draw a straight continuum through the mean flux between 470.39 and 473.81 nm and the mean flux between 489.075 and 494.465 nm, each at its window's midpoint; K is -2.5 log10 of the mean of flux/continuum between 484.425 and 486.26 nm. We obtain 0.30 mag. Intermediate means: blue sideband 48.9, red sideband 27.8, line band 26.4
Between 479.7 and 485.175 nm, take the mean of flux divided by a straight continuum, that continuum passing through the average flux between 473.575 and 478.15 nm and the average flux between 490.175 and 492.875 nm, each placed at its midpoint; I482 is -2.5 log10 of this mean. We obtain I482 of 0.08 mag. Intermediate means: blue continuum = 35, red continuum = 27.2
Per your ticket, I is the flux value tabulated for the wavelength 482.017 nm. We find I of 31.5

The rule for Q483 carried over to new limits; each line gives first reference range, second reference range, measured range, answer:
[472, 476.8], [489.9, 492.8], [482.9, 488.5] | 0.755 nm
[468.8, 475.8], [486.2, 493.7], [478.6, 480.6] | 0.272 nm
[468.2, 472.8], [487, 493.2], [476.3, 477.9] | 0.333 nm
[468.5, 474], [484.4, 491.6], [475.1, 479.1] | 0.652 nm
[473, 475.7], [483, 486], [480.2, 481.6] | 0.067 nm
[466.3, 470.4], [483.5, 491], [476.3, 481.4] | 0.188 nm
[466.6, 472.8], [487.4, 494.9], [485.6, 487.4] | 0.364 nm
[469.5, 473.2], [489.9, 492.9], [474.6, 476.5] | 0.542 nm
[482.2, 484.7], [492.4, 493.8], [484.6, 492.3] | 0.675 nm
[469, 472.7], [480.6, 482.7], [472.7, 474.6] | 0.226 nm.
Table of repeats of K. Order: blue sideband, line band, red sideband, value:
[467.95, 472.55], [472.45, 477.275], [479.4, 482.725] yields 0.13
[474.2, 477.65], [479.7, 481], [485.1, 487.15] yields -0.08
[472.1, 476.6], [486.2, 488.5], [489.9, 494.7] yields 0.19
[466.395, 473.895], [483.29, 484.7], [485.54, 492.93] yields 0.13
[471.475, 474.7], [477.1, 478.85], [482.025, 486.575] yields 0.07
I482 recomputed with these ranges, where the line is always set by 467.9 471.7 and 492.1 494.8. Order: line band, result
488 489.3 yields 0.31 mag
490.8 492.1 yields 0.14 mag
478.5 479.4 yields 0.23 mag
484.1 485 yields 0.35 mag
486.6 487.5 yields 0.37 mag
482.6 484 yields 0.29 mag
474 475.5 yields 0.27 mag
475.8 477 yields 0.34 mag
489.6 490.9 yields 0.25 mag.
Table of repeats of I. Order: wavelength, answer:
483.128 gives 26.6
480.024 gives 35.7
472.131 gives 42.7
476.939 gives 34.9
